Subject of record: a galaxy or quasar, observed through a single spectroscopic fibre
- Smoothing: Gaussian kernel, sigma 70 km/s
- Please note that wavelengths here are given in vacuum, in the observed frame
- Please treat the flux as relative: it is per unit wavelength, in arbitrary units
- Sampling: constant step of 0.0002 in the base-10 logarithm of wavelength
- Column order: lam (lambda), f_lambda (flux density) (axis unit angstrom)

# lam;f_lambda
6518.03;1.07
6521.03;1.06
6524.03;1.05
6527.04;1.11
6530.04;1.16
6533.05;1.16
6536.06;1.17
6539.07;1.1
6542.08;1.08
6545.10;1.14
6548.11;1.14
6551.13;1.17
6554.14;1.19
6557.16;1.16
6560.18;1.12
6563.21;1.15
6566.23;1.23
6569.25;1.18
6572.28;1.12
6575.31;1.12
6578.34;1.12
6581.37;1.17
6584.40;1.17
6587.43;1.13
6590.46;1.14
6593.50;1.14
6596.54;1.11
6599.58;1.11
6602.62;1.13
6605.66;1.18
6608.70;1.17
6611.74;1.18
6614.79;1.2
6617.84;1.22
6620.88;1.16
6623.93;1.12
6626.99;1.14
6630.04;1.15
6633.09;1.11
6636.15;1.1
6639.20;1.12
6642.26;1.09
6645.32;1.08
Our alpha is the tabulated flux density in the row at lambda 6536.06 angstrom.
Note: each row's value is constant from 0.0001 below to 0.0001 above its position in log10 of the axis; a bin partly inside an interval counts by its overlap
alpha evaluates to 1.17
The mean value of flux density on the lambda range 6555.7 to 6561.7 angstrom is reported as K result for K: 1.14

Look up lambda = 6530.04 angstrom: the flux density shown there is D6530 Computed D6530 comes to 1.16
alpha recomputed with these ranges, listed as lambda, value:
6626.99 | 1.14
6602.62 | 1.13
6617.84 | 1.22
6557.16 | 1.16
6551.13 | 1.17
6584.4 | 1.17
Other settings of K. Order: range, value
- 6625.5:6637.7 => 1.13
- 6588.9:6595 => 1.14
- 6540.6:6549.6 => 1.12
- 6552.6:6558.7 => 1.18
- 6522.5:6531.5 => 1.11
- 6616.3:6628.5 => 1.16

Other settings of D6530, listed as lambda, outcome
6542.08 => 1.08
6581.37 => 1.17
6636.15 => 1.1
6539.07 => 1.1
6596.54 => 1.11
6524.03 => 1.05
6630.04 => 1.15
